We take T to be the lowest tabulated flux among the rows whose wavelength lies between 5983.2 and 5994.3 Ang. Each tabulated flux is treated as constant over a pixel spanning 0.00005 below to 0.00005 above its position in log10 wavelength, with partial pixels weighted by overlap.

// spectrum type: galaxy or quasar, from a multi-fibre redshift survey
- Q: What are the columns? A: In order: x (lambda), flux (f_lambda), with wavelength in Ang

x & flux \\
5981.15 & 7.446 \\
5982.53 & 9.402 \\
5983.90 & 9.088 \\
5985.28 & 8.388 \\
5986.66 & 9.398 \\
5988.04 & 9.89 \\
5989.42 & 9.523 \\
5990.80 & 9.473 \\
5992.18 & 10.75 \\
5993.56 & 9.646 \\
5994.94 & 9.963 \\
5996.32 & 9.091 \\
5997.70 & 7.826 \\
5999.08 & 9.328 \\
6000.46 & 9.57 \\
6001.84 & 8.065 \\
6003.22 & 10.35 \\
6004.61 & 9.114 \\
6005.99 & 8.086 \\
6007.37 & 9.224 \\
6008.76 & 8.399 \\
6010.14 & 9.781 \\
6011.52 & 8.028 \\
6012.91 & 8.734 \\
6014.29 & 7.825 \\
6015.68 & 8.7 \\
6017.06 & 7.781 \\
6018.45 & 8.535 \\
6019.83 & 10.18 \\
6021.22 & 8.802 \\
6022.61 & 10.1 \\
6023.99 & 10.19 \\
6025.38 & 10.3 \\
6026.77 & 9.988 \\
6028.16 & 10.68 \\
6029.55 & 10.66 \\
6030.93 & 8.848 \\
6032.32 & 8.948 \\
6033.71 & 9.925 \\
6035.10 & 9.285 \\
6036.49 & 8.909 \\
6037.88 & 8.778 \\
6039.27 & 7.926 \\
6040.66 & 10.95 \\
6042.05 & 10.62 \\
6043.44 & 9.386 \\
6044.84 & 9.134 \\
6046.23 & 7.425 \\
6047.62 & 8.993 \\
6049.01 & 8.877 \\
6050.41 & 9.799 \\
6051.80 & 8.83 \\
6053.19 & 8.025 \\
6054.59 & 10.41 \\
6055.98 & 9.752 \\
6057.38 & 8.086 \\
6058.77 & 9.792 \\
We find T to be 8.388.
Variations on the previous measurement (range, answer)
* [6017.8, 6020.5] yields 8.535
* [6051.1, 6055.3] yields 8.025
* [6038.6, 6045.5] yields 7.926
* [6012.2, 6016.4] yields 7.825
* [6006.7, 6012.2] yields 8.028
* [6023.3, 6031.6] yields 8.848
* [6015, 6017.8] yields 7.781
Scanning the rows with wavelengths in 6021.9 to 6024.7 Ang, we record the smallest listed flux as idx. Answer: 10.1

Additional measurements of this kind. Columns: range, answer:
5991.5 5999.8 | 7.826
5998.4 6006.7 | 8.065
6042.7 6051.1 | 7.425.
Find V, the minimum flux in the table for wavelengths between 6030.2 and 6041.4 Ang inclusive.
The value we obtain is 7.926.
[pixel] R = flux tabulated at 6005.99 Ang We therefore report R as 8.086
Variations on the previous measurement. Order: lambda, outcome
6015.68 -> 8.7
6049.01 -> 8.877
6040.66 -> 10.95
